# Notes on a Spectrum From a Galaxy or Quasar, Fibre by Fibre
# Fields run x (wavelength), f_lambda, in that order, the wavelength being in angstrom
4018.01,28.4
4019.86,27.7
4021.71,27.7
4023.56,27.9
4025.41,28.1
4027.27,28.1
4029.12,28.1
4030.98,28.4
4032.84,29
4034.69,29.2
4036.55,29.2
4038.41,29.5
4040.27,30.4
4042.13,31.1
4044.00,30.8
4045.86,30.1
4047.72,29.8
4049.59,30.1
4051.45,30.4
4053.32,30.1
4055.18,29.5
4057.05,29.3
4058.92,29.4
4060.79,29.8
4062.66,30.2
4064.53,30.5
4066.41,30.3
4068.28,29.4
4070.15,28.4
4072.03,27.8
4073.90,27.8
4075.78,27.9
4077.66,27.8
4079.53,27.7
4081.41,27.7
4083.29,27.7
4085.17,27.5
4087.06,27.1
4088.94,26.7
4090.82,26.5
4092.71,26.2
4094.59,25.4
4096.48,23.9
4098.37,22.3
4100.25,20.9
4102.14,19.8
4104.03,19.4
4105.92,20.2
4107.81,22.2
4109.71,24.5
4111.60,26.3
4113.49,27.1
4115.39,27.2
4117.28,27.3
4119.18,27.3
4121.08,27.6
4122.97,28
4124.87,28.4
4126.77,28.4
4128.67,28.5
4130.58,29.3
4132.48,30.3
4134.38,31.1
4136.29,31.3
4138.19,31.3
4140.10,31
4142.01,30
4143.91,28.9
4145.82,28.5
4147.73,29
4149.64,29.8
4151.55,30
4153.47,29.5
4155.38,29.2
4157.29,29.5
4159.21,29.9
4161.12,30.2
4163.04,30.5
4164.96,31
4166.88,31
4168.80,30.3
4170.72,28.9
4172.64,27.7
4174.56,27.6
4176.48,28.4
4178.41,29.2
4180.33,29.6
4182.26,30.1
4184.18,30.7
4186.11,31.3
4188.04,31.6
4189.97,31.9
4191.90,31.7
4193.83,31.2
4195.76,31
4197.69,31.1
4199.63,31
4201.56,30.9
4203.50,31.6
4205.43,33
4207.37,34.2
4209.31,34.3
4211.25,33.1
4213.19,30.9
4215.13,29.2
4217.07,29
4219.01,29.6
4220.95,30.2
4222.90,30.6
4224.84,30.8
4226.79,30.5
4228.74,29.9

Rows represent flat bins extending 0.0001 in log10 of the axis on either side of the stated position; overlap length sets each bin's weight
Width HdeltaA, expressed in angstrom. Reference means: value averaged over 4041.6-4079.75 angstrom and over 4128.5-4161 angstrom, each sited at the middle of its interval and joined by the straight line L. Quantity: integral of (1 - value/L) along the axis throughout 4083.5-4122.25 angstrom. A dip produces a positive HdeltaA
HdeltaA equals 6.3 angstrom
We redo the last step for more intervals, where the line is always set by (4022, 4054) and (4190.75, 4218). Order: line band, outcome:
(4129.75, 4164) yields 1.0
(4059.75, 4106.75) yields 5.6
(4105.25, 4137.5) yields 3.2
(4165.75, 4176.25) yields 0.7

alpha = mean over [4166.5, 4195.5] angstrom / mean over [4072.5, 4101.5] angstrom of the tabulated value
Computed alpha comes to 1.1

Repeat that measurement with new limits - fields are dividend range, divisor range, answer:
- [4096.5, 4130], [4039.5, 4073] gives 0.84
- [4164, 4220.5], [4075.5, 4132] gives 1.19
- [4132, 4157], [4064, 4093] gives 1.07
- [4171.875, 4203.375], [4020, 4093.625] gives 1.05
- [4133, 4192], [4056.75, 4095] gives 1.07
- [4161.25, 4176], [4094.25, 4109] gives 1.37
